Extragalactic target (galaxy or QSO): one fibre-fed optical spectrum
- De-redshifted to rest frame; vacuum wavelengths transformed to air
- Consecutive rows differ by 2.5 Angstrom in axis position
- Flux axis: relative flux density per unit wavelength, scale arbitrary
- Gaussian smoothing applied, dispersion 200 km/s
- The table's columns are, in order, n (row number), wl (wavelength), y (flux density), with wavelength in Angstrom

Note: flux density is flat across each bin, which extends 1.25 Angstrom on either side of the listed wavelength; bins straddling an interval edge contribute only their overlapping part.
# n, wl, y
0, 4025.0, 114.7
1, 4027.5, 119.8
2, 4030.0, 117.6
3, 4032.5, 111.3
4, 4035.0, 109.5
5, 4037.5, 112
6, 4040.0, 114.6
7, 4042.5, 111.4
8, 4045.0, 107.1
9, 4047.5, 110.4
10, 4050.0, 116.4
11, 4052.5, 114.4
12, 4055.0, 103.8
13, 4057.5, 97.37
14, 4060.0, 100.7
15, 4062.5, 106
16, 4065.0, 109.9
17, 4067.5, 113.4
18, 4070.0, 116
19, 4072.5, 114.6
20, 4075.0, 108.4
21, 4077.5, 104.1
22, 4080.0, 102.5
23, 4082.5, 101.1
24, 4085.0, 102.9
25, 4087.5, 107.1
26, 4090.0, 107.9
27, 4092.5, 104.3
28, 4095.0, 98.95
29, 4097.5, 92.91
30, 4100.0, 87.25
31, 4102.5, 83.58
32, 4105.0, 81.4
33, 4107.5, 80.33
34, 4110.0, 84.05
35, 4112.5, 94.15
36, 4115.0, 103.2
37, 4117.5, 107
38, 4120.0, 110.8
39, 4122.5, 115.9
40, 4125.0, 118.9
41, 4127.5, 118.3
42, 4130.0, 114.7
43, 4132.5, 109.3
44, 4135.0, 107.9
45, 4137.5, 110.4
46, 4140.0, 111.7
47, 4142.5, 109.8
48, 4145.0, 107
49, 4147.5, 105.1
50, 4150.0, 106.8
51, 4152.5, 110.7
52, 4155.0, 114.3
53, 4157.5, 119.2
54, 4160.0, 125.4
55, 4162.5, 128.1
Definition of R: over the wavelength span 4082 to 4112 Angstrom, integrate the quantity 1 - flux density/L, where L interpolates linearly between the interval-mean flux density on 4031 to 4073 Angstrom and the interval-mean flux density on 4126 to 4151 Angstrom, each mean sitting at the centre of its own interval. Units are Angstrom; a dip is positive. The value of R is 4.3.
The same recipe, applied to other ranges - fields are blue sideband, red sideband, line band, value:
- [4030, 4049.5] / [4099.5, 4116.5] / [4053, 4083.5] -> -1.5 Angstrom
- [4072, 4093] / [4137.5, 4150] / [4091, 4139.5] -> 2.6 Angstrom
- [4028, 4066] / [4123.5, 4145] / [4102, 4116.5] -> 3.0 Angstrom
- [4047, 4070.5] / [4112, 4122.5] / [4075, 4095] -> 0.6 Angstrom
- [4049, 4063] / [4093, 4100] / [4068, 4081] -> -1.1 Angstrom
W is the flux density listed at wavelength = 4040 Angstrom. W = 114.6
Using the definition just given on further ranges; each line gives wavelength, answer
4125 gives 118.9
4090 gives 107.9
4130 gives 114.7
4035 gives 109.5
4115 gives 103.2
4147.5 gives 105.1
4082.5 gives 101.1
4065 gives 109.9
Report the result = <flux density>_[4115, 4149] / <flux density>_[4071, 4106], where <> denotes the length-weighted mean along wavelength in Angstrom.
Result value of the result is 1.11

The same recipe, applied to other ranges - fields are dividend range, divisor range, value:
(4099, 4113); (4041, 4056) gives 0.76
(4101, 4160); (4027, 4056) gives 0.94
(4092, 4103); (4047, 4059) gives 0.86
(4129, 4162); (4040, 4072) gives 1.03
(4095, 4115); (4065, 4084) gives 0.81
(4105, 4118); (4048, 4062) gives 0.86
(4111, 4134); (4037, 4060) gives 1.01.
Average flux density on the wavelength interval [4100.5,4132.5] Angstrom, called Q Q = 101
